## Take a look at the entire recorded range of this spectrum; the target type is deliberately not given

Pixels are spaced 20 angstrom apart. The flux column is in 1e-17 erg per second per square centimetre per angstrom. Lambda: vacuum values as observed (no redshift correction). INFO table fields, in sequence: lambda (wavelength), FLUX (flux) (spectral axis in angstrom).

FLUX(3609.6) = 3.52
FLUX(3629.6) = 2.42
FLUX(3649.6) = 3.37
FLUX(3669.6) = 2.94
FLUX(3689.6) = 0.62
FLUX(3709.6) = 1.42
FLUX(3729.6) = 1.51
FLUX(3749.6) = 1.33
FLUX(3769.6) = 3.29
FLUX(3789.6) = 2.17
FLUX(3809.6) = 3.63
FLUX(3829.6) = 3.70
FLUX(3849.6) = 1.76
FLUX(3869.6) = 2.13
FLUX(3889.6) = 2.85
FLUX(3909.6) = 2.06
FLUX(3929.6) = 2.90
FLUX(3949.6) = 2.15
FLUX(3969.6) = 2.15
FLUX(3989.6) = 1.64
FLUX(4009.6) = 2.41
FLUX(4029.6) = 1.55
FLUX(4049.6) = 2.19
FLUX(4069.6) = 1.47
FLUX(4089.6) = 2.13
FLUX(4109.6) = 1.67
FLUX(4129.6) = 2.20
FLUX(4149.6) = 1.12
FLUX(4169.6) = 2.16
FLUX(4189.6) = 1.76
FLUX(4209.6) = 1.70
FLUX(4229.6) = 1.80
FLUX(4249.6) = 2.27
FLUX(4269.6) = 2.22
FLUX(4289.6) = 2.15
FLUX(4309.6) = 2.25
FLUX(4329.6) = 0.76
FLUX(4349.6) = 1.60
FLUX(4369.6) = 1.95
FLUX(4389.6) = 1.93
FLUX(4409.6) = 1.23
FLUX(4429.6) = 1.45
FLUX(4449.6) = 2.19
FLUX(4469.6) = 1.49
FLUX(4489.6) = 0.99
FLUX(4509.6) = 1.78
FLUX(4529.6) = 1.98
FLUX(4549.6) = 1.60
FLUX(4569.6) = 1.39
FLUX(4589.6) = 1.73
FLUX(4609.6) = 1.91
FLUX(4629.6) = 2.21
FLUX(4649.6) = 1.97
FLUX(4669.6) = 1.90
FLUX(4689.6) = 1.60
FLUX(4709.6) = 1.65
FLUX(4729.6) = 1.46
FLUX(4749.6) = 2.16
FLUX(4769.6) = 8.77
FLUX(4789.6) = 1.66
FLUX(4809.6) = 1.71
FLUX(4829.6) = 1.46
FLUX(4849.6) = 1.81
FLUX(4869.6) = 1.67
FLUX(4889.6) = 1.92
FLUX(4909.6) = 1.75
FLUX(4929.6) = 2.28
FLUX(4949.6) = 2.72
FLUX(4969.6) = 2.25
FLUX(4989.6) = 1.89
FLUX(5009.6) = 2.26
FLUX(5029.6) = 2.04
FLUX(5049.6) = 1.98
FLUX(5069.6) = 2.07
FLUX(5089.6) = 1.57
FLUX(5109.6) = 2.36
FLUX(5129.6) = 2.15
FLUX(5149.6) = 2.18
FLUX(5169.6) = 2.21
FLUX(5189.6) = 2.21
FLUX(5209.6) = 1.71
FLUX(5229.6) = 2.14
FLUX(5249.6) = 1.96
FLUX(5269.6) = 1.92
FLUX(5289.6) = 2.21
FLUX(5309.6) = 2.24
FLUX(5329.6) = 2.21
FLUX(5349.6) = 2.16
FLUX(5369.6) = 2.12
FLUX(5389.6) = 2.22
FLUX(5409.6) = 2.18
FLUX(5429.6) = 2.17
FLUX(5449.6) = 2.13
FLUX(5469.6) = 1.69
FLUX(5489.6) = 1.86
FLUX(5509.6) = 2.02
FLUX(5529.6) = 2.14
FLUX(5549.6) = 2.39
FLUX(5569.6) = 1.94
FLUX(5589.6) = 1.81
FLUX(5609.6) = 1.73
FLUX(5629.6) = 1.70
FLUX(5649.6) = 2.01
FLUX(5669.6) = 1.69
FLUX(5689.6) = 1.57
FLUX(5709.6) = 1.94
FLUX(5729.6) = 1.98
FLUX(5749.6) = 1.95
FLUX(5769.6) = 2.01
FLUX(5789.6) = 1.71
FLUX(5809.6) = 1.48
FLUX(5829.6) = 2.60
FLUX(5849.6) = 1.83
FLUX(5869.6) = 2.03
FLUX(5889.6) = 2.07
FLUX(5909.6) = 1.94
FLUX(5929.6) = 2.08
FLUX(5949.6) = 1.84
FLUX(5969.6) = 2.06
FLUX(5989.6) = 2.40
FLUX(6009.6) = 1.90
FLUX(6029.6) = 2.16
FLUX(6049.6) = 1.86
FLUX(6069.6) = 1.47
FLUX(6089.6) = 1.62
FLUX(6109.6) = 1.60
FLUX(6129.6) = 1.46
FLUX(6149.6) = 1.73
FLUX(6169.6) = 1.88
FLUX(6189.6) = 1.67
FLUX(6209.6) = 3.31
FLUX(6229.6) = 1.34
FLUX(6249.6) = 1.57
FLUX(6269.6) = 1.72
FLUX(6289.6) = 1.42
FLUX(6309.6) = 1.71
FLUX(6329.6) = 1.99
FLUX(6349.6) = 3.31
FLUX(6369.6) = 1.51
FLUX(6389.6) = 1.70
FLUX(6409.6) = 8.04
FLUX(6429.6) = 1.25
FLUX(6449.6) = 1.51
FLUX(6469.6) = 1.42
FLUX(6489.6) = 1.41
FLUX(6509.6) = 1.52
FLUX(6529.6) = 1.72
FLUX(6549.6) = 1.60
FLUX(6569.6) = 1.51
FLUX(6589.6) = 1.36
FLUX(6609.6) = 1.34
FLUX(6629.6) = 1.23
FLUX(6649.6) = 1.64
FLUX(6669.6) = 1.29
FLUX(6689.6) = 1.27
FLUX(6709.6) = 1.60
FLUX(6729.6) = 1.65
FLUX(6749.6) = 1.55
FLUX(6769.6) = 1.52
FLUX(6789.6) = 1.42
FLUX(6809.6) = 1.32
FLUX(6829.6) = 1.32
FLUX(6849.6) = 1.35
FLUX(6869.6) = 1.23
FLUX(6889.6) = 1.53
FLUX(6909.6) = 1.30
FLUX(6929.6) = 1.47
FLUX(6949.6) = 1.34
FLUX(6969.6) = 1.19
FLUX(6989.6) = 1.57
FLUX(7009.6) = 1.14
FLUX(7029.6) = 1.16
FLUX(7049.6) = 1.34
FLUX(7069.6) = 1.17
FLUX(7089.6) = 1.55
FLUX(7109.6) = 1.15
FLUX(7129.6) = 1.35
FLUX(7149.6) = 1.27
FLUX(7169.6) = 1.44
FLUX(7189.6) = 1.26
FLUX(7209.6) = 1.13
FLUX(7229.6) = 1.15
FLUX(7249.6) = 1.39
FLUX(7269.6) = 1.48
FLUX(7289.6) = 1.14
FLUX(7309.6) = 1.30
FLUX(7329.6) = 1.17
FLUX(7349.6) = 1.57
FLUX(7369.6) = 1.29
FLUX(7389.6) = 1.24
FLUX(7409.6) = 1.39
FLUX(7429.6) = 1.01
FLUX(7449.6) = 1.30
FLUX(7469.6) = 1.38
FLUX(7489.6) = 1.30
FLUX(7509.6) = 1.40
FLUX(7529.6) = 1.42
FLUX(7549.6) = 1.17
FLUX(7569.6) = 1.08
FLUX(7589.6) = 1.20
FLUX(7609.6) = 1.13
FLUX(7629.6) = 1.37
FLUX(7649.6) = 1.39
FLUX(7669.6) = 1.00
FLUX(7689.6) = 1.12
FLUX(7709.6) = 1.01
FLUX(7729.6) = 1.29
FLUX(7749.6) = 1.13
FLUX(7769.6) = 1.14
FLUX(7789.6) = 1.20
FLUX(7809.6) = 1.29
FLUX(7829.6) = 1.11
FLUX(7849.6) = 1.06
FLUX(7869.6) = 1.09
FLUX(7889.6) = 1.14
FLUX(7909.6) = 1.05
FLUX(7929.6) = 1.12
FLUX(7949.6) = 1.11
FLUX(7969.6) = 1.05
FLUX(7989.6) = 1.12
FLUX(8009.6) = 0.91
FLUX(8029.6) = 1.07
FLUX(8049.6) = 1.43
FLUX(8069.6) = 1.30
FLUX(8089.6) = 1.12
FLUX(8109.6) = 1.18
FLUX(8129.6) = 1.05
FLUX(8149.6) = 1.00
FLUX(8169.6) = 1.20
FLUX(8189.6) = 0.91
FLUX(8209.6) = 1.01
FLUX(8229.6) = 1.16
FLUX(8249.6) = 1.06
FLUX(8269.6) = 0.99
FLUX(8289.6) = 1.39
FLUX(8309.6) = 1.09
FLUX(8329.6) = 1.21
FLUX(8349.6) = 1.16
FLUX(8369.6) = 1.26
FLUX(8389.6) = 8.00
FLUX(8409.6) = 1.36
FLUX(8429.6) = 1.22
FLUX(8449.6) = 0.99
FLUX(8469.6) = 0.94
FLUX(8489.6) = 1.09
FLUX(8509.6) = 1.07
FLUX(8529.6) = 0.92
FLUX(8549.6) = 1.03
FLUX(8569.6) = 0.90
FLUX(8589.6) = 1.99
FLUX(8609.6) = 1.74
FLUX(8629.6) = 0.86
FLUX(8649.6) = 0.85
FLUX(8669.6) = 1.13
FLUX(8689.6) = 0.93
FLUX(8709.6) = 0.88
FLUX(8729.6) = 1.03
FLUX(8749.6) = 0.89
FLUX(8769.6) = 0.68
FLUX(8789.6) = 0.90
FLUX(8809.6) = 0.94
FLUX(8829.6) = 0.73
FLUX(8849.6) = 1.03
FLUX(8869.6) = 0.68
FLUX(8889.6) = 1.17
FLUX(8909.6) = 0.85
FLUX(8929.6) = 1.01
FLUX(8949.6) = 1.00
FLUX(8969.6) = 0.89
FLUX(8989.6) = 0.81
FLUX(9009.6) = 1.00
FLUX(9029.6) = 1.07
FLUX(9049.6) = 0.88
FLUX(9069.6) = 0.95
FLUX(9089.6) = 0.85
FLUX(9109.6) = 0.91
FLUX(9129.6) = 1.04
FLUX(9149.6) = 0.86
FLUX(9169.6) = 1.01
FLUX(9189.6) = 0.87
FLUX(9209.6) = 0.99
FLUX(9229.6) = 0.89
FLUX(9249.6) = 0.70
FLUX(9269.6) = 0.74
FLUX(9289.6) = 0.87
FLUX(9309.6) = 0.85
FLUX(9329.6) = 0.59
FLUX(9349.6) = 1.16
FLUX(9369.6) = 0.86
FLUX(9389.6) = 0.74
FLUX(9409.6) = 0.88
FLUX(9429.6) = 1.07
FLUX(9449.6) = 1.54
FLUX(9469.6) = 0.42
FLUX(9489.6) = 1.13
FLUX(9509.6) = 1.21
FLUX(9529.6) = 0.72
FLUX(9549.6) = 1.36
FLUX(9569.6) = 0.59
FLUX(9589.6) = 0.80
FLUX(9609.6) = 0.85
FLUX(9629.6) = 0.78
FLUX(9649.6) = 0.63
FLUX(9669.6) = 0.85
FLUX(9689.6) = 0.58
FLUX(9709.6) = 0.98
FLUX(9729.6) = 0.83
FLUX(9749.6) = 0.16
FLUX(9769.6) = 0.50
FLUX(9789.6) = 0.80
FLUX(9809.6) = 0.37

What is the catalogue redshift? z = 0.278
